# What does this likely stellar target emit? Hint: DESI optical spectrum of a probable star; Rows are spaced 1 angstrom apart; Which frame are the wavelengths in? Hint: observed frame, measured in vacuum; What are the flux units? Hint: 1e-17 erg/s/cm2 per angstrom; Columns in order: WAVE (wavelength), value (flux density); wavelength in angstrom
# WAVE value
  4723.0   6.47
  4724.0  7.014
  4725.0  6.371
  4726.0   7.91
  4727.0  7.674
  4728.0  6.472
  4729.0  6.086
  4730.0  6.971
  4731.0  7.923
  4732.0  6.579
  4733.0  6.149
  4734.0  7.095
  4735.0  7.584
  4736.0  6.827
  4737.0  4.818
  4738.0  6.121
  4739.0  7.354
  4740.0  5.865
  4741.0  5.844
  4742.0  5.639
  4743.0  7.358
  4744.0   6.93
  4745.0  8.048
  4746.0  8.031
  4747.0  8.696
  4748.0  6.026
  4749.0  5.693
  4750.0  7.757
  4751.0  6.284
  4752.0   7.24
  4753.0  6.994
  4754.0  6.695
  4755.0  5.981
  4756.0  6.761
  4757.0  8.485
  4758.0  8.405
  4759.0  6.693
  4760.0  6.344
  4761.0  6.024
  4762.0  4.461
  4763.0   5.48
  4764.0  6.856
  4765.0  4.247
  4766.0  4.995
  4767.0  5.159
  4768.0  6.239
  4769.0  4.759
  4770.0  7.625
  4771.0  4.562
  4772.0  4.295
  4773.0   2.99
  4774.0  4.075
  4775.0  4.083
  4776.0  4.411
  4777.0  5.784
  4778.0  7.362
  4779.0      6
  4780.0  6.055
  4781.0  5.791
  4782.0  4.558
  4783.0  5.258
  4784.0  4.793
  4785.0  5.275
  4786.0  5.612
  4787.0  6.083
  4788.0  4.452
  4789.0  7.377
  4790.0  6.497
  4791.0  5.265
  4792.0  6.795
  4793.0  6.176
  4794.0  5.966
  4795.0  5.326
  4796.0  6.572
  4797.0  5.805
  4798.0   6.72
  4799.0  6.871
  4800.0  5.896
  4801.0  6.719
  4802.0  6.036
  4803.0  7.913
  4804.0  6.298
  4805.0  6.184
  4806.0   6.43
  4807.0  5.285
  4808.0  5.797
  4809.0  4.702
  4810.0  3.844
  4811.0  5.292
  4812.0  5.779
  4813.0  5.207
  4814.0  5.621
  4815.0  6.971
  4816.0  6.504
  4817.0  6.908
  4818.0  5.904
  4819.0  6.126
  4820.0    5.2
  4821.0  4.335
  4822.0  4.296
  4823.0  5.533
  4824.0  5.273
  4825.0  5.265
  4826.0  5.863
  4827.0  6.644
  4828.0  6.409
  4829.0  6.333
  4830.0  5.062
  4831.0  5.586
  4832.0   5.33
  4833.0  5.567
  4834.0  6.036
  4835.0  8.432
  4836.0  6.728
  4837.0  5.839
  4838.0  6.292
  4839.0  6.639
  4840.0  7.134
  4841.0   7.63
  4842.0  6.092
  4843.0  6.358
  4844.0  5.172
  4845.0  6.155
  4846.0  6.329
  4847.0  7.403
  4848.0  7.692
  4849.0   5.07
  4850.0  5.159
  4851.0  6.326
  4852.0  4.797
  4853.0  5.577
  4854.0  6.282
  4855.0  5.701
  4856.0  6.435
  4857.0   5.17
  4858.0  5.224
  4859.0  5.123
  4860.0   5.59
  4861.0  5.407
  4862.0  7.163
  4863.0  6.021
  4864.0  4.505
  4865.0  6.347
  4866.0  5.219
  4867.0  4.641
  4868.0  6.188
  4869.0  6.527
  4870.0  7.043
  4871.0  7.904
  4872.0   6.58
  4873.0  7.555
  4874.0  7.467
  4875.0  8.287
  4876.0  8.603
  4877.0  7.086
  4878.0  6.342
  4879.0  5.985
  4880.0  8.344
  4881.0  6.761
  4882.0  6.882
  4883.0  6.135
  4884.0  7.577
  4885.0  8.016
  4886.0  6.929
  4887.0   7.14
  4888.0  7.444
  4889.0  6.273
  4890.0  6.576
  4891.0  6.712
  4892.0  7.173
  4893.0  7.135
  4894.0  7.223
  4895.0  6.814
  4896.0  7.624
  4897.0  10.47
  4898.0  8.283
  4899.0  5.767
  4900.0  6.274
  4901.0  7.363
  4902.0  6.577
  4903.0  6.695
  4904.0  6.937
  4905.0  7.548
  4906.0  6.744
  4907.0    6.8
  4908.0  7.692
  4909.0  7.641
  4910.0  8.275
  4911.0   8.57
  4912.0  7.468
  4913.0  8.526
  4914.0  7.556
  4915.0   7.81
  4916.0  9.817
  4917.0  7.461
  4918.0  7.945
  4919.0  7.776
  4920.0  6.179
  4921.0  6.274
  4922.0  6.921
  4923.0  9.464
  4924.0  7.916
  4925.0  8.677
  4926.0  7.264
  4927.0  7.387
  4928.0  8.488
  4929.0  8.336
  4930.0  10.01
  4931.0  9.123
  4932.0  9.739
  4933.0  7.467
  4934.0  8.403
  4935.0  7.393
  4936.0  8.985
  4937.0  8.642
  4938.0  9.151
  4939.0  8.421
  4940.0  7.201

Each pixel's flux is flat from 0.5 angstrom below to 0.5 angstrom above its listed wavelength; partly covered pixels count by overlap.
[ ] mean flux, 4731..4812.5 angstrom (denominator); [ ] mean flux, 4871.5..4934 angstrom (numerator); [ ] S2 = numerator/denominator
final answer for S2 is 1.2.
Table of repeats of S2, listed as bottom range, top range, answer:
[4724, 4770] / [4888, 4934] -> 1.16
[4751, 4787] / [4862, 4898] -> 1.22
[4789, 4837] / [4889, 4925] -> 1.26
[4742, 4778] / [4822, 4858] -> 0.99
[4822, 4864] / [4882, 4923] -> 1.23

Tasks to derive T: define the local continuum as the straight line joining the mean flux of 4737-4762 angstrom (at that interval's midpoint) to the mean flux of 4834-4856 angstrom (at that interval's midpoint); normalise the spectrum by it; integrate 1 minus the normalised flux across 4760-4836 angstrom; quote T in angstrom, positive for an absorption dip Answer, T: 9.8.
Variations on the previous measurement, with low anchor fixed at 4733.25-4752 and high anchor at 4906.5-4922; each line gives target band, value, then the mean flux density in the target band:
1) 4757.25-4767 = 1.3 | 5.97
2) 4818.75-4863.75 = 8.4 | 5.94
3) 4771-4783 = 3.3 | 5.03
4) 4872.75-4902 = 1.2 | 7.24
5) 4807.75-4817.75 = 2.1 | 5.67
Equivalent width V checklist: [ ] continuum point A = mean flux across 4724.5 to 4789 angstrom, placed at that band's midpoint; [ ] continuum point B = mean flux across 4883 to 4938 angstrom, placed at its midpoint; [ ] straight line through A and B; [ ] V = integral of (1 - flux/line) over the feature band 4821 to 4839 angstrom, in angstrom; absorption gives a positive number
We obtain 2.6 angstrom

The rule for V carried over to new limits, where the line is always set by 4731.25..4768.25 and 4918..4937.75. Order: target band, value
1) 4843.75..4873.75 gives 5.95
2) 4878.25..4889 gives 0.94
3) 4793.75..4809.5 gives 1.90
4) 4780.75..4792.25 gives 2.10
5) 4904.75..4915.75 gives 0.32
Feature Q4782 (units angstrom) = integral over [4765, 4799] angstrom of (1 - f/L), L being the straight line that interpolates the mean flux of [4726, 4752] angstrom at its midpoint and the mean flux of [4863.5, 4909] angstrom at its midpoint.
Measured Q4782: 6.6 angstrom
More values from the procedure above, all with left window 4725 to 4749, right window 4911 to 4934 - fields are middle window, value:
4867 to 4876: 0.7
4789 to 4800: 1.5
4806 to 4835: 6.8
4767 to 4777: 3.1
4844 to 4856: 2.5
